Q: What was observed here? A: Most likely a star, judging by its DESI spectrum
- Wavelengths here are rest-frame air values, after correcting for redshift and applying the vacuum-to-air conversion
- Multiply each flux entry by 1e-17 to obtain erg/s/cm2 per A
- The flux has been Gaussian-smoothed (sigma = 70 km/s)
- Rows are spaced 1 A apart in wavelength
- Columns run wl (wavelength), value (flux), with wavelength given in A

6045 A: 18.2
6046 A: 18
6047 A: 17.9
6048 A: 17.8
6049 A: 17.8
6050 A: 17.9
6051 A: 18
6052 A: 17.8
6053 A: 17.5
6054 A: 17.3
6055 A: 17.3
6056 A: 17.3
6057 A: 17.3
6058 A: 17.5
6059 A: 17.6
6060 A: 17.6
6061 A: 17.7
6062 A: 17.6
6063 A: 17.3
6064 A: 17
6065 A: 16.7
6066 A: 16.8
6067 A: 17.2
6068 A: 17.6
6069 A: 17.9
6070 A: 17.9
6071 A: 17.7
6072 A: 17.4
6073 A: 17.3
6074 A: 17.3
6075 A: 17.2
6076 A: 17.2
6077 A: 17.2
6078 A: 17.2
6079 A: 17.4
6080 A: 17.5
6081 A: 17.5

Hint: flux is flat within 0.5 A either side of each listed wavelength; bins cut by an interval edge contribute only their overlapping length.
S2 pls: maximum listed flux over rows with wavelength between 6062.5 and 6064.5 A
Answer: 17.3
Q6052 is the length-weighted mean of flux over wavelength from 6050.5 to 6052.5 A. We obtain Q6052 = 17.9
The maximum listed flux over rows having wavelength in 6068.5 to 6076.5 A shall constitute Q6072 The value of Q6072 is 17.9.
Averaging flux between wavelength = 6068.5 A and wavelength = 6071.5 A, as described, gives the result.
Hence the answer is 17.8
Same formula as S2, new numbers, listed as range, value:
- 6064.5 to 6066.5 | 16.8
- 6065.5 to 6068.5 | 17.6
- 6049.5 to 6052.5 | 18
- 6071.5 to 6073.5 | 17.4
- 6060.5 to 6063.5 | 17.7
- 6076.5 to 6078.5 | 17.2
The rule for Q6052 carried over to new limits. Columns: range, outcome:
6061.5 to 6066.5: 17.1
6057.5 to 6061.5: 17.6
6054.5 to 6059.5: 17.4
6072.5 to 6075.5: 17.3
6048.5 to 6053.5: 17.8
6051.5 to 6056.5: 17.4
